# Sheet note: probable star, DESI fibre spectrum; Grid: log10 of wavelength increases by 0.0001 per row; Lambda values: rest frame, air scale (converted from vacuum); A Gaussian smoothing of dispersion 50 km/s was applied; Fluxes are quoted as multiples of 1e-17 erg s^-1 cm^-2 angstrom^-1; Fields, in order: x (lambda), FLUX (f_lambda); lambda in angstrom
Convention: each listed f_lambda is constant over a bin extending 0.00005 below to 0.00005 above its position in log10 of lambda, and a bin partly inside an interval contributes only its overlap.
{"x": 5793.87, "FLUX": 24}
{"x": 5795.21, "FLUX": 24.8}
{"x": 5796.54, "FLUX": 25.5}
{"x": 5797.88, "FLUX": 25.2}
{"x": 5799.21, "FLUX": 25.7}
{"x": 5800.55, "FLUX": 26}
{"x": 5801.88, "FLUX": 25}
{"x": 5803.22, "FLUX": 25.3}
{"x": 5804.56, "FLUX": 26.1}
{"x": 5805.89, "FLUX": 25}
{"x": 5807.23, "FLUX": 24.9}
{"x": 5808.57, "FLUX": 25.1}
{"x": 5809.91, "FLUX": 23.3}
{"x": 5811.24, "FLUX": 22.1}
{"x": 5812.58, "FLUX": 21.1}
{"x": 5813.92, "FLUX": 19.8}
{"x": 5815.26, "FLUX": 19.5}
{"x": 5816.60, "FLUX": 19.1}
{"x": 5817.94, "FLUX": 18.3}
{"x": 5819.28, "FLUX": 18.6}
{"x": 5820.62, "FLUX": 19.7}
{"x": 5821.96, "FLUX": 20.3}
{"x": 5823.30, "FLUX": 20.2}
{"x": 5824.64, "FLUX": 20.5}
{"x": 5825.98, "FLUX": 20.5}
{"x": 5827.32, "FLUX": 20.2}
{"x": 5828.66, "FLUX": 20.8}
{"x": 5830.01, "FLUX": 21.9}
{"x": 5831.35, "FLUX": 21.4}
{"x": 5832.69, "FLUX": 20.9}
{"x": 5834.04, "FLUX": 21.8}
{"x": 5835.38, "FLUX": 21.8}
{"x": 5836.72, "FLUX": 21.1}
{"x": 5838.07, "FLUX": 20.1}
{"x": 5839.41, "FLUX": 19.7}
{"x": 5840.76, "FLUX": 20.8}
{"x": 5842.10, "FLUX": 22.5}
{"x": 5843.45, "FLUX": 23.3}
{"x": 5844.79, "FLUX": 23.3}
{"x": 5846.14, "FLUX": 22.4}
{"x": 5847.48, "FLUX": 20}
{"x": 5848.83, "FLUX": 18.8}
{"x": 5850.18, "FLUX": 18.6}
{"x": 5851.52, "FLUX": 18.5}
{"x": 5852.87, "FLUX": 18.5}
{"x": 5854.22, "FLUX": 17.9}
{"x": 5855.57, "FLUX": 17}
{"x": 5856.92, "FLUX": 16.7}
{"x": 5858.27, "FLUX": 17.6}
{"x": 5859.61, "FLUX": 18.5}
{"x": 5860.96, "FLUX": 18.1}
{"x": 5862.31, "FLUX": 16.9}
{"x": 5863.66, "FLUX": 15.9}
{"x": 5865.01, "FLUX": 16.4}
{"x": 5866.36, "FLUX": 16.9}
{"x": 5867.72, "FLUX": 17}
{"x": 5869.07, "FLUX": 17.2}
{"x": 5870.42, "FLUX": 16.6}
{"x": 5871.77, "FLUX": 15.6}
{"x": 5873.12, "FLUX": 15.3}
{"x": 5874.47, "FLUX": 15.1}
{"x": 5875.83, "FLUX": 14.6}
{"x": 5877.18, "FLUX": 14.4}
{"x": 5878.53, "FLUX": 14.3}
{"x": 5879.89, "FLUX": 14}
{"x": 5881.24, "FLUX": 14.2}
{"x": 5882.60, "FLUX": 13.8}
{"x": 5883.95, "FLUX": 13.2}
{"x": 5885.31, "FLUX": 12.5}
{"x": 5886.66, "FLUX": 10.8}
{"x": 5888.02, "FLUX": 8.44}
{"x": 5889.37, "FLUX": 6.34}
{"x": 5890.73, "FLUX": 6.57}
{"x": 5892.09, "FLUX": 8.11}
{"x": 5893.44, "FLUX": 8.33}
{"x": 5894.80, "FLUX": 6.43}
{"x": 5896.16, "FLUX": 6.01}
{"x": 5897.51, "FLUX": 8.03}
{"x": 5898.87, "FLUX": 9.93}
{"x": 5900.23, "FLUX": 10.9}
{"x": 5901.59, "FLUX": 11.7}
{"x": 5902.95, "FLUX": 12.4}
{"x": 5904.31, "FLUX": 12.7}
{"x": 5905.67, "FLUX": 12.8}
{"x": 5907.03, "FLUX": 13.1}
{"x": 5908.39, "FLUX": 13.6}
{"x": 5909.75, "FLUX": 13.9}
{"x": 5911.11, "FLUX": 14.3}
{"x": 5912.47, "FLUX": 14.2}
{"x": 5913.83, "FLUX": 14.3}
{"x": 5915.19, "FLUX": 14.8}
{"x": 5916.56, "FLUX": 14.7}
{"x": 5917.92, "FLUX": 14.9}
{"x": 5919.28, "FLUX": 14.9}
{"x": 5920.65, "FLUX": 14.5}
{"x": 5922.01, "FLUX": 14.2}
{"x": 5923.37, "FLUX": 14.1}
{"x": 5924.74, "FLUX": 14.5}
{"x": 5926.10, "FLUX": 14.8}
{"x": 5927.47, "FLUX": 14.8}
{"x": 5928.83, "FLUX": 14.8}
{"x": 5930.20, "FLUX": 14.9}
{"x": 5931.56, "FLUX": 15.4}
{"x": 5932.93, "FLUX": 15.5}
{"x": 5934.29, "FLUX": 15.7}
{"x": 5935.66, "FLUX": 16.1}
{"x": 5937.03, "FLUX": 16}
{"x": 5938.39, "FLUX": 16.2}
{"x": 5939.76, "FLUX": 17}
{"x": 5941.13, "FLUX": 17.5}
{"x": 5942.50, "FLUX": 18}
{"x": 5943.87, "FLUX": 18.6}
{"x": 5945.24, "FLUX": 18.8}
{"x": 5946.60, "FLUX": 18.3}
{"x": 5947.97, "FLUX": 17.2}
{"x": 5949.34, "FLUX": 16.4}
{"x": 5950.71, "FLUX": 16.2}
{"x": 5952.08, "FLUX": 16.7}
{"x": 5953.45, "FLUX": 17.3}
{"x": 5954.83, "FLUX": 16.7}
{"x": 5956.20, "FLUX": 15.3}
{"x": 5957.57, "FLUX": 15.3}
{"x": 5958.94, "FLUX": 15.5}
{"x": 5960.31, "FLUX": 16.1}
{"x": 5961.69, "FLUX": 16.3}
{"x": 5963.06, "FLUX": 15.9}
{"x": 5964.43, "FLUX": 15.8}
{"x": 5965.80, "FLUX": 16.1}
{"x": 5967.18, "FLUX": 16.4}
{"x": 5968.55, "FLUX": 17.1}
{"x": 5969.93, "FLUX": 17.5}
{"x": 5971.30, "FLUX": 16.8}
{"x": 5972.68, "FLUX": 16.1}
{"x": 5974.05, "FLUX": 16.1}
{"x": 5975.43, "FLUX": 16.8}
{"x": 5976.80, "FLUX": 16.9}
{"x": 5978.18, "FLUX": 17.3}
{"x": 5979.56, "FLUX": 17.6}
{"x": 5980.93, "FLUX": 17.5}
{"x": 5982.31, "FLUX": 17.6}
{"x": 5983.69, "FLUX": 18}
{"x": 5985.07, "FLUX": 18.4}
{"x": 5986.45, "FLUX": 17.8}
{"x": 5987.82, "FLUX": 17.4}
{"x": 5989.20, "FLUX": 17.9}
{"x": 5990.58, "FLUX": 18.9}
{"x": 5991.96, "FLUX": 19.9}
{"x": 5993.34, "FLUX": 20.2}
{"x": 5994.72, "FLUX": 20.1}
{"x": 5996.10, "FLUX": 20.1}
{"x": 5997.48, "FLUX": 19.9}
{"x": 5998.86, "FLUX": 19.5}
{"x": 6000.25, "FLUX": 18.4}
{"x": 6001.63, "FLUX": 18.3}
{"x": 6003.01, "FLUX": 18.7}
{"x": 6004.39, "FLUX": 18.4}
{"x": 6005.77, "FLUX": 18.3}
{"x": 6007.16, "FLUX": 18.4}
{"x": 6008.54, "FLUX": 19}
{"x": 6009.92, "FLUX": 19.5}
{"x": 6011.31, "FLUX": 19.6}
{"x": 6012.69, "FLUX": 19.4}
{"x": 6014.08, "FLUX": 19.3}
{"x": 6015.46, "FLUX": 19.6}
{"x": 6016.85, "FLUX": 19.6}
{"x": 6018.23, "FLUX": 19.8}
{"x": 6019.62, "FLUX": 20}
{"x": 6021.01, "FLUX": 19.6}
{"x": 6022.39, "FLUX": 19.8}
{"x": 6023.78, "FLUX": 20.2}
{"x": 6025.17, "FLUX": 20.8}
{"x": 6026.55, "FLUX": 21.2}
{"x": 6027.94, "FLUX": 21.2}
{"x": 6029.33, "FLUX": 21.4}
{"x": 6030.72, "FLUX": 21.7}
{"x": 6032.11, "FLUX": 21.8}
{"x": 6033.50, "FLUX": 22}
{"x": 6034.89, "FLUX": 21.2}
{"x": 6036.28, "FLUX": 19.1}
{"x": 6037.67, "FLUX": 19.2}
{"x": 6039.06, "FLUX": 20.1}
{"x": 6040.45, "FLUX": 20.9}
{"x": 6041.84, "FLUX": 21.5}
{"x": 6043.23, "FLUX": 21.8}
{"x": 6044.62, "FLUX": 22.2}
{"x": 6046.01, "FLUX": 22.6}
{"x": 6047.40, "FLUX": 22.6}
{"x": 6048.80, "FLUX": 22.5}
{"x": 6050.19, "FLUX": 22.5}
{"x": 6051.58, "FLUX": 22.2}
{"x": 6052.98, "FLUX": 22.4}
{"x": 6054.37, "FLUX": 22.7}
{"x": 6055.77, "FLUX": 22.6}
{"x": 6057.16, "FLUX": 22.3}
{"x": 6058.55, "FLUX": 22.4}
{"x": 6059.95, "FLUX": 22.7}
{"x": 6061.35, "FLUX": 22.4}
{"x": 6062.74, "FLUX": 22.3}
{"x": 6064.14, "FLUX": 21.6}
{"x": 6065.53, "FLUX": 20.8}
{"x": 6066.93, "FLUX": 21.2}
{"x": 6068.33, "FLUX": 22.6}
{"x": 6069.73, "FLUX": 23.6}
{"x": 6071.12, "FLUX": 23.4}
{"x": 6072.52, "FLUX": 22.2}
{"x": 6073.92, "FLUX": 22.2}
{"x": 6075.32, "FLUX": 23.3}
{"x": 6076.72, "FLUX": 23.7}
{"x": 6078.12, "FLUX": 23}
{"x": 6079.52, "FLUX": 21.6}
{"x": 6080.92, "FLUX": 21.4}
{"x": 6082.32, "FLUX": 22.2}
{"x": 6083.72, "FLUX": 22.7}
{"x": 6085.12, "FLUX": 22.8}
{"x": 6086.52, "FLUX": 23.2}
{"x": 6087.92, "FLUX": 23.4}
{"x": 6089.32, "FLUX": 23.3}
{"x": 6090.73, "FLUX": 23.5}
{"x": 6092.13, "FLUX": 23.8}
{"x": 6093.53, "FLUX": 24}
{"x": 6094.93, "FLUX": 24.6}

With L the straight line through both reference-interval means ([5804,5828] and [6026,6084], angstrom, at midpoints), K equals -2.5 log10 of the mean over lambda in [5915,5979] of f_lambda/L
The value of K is 0.32 mag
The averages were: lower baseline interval 21.3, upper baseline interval 22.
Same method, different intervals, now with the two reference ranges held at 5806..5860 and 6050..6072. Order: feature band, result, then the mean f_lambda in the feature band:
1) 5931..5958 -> 0.267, 16.7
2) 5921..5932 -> 0.402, 14.7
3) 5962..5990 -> 0.260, 17.1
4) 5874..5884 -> 0.415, 14.2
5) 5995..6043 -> 0.107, 19.9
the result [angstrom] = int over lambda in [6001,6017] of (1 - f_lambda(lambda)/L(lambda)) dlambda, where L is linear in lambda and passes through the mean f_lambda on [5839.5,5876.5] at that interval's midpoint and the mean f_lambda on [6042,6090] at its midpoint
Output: 1.7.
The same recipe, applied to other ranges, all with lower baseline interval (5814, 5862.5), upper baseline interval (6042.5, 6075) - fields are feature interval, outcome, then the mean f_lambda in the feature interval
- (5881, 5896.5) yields 8.3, 9.5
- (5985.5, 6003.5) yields 2.2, 19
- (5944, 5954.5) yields 1.9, 17.3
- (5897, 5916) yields 7.3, 12.7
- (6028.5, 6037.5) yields 0.4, 21.1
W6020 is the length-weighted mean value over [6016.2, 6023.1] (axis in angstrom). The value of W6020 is 19.8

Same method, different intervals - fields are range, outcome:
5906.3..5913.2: 13.8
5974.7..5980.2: 17.1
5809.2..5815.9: 21.2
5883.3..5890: 10.3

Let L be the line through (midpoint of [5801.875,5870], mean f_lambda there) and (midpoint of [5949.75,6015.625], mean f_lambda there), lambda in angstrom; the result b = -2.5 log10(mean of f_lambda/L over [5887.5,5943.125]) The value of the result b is 0.396 mag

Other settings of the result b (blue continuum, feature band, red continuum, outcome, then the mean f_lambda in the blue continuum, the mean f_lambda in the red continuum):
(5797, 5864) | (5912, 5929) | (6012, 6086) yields 0.41 mag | 21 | 21.6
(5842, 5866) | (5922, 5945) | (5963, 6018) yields 0.16 mag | 18.8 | 18.2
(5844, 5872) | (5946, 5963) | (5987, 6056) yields 0.18 mag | 18.1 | 20.3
